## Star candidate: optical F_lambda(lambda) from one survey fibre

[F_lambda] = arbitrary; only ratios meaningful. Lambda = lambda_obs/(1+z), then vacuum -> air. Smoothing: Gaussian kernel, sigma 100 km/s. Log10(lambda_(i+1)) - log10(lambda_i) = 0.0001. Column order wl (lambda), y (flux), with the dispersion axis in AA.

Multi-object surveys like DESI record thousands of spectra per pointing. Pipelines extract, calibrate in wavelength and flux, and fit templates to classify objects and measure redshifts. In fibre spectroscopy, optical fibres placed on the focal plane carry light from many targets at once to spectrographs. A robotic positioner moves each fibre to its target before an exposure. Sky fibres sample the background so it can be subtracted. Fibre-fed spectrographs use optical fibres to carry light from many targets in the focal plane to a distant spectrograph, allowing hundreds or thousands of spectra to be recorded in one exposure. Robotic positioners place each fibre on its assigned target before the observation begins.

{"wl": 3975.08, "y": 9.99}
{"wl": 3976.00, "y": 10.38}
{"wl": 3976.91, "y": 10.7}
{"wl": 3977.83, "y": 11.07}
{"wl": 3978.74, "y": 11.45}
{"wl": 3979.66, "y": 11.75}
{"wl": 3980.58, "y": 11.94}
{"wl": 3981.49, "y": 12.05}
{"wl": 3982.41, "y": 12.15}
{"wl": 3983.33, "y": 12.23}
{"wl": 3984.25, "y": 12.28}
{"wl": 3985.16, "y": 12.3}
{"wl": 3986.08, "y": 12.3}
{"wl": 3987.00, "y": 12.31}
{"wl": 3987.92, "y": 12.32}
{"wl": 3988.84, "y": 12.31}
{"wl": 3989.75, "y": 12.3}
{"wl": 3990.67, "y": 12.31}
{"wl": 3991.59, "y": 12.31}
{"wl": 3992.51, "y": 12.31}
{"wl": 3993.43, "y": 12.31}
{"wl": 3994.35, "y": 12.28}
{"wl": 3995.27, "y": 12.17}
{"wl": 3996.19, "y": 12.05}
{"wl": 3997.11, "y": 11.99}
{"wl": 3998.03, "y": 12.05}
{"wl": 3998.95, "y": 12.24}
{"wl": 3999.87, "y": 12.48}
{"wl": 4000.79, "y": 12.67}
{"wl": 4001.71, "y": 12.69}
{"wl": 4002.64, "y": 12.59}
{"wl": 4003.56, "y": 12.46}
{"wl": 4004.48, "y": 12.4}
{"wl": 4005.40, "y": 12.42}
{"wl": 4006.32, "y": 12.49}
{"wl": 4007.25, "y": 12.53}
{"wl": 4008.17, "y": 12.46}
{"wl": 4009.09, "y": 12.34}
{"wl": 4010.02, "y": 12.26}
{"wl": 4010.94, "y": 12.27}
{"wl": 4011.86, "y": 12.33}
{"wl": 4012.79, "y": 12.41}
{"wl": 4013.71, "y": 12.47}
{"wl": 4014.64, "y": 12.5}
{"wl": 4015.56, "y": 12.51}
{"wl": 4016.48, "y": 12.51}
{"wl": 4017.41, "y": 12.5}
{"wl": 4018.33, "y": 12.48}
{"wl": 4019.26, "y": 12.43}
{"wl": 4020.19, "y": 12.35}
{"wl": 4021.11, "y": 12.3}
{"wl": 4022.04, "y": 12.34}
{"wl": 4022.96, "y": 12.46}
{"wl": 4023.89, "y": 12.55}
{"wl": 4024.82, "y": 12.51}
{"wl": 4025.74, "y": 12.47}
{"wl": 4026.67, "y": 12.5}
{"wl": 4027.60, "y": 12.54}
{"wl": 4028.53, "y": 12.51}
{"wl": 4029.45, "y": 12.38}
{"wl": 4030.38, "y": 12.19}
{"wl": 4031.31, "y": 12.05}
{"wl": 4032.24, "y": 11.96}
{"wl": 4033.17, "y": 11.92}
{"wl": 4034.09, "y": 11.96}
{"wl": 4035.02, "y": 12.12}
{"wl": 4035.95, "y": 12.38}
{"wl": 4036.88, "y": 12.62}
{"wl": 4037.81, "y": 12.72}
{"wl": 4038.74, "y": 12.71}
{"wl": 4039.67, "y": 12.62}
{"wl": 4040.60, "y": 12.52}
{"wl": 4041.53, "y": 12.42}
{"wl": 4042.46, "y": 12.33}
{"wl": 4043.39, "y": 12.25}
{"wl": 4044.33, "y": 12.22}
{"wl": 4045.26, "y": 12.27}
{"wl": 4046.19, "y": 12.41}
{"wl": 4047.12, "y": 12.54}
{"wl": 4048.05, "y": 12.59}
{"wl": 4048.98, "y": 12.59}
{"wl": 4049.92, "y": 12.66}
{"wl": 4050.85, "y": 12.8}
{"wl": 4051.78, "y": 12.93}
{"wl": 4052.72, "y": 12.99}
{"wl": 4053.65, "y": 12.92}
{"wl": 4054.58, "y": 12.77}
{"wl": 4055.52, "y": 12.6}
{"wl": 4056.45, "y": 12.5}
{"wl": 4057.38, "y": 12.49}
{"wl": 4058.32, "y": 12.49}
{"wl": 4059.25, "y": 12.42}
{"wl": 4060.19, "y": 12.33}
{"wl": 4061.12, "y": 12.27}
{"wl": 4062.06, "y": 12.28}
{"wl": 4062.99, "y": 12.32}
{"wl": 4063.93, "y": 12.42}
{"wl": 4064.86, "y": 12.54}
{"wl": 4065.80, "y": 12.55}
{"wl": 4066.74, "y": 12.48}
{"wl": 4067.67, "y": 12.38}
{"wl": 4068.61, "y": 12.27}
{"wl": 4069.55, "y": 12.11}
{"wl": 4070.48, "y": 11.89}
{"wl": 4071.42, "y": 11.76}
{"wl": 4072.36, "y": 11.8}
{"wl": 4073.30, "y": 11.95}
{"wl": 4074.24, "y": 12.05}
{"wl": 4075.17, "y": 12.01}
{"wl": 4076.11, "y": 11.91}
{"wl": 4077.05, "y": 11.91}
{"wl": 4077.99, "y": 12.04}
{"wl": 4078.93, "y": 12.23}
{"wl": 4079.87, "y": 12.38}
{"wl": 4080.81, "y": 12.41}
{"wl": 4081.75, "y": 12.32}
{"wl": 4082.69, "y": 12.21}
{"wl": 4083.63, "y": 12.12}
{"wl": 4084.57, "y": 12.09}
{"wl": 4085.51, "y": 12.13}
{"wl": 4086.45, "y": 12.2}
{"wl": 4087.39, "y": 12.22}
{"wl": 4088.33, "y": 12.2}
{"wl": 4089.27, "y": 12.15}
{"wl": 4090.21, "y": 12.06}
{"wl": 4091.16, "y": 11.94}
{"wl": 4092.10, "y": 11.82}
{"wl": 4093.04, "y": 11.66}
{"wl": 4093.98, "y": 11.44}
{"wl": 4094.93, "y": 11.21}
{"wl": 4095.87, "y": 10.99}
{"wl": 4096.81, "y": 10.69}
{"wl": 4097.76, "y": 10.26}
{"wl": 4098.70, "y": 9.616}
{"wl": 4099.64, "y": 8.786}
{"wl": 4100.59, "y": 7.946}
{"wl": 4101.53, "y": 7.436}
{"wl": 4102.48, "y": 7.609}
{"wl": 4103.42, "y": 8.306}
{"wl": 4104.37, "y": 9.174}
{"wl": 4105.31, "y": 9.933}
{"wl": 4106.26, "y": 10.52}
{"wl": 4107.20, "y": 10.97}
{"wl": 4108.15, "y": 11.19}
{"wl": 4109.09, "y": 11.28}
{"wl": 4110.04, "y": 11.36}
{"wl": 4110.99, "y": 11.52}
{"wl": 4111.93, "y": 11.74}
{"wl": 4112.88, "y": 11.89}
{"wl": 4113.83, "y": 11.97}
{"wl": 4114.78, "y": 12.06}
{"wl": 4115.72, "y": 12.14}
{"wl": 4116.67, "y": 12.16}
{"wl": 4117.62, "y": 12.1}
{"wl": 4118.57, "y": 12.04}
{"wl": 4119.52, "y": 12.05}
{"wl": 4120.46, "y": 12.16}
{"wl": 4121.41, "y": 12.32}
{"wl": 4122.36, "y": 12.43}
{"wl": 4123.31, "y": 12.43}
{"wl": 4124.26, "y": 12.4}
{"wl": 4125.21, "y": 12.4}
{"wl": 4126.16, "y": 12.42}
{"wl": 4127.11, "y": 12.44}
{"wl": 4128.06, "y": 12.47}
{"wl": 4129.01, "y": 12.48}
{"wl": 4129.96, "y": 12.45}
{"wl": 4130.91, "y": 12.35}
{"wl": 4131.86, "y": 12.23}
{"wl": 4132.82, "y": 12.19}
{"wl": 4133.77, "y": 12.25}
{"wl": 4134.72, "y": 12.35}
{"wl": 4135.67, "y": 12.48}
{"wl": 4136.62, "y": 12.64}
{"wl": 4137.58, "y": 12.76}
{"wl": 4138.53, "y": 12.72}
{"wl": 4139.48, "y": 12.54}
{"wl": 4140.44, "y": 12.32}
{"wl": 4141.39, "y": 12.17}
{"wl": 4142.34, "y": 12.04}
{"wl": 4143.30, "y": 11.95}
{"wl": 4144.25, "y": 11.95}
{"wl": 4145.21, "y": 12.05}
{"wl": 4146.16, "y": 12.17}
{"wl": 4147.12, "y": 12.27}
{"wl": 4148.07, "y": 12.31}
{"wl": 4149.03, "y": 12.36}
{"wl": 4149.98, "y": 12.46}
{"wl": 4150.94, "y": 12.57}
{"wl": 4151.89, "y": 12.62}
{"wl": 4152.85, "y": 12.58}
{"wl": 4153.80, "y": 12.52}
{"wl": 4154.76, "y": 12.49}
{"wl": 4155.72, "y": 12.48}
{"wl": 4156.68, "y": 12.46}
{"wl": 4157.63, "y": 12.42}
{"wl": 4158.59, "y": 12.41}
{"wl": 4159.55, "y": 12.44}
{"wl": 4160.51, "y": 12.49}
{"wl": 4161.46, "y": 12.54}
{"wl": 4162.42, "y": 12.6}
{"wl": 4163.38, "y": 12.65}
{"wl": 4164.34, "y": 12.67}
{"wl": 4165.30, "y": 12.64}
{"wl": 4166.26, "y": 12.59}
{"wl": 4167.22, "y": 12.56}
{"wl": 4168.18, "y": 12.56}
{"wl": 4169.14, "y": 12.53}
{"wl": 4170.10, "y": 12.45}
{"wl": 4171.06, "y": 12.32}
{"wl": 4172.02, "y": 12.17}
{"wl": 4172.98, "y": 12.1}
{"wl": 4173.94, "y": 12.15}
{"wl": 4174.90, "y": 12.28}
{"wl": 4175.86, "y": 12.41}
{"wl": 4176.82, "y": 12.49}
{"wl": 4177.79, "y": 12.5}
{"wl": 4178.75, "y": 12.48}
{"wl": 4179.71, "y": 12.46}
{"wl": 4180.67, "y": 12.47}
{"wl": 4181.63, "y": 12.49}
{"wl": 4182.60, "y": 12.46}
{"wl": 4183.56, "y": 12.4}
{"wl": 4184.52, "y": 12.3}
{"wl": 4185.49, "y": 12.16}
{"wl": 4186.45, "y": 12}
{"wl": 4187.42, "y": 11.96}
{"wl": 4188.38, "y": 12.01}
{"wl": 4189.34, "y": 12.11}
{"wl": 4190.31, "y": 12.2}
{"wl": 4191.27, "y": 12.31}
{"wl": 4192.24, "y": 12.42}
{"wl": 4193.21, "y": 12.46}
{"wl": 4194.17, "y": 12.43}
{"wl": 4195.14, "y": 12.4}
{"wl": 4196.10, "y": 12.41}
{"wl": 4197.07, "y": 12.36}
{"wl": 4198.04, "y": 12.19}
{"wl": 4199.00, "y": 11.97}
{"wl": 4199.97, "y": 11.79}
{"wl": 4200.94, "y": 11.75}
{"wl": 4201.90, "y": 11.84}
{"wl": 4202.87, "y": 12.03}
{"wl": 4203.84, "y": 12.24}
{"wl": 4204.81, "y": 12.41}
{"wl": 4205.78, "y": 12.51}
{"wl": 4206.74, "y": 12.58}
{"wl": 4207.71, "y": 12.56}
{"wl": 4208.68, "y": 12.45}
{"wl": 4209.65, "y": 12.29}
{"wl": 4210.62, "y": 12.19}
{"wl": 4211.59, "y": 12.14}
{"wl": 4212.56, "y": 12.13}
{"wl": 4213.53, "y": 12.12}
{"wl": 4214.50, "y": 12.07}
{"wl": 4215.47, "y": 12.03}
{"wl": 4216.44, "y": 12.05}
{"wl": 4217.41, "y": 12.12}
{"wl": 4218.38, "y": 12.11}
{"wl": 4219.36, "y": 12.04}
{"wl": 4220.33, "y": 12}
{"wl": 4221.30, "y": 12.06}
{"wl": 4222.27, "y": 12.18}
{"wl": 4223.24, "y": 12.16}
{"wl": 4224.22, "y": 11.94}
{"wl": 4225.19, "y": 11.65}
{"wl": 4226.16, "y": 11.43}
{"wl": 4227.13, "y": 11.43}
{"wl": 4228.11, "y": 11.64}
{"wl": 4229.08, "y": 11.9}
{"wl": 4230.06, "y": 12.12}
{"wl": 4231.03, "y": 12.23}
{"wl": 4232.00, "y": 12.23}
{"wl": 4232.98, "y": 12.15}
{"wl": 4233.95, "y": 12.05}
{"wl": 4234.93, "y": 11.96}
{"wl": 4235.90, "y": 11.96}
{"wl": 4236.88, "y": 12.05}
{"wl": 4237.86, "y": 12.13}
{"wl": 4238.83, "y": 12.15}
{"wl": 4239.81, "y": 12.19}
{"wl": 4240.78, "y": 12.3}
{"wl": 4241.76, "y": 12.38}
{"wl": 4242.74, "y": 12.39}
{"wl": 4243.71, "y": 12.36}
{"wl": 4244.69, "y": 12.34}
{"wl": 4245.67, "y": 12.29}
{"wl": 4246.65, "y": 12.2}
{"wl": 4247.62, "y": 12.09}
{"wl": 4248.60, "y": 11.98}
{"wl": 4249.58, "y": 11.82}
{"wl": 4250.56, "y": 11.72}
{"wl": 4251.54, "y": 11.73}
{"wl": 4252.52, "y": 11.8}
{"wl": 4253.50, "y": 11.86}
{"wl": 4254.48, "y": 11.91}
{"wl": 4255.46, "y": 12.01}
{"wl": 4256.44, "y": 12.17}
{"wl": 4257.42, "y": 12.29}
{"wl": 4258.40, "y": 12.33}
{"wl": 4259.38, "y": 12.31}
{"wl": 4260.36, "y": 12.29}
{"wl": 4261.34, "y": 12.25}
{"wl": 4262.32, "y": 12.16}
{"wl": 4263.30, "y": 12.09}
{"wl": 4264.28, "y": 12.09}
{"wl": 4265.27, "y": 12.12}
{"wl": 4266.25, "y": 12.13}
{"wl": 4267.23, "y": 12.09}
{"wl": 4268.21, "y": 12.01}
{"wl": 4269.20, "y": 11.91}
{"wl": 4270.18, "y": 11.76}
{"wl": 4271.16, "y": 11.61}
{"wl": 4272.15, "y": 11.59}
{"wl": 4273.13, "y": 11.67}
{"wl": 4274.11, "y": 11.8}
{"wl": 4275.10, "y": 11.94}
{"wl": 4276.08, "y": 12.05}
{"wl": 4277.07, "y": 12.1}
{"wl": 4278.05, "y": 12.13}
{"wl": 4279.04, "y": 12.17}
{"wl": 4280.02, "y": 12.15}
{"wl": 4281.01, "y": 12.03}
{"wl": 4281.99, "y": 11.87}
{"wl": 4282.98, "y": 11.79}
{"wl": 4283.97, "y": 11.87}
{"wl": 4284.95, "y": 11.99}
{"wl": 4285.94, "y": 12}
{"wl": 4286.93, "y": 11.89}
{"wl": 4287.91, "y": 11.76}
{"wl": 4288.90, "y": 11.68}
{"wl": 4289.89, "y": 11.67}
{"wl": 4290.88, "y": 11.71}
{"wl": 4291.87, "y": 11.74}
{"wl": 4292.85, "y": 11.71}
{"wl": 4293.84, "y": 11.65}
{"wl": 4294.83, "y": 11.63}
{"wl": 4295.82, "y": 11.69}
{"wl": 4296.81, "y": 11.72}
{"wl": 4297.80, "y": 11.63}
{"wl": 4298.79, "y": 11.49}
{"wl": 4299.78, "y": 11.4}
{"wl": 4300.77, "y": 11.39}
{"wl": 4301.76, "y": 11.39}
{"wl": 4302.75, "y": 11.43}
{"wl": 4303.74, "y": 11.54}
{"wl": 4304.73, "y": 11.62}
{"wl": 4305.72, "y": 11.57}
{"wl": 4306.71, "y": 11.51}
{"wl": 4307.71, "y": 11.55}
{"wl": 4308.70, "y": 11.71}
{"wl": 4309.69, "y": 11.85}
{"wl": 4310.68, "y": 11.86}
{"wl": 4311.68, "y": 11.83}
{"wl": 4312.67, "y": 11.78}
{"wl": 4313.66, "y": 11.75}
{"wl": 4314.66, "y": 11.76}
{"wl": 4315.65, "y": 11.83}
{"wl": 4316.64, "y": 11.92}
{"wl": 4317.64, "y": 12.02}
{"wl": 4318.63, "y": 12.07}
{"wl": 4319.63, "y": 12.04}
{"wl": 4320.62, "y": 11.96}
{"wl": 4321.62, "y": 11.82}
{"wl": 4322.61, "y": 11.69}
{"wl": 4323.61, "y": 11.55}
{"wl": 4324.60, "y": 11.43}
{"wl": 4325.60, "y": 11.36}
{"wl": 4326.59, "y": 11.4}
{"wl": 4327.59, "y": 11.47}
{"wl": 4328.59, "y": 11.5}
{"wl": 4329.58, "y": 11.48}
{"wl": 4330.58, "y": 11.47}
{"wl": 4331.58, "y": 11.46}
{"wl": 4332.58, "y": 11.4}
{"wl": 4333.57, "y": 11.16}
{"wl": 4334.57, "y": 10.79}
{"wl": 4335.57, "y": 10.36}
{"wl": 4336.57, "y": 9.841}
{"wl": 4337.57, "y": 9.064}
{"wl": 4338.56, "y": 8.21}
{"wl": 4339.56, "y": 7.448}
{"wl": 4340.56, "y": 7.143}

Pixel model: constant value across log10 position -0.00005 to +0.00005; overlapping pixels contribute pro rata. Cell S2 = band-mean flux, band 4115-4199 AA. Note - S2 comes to 12.4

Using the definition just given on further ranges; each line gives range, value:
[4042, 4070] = 12.5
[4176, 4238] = 12.2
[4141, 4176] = 12.4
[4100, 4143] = 11.6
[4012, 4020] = 12.5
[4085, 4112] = 10.7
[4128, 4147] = 12.3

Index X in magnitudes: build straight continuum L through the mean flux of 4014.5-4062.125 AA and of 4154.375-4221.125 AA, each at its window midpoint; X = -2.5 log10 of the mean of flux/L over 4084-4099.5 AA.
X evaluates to 0.08 mag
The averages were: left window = 12.5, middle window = 11.5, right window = 12.3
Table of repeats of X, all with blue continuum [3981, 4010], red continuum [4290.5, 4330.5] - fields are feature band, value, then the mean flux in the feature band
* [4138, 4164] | -0.04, 12.4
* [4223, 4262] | -0.02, 12.1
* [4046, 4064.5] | -0.03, 12.6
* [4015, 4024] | -0.02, 12.4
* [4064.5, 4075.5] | 0.00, 12.1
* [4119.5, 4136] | -0.03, 12.4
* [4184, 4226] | -0.03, 12.2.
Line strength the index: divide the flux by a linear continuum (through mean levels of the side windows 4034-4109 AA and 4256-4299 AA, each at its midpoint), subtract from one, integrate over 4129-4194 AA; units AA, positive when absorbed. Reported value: -2.9 AA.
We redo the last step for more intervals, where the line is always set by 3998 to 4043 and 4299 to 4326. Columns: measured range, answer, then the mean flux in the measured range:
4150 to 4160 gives -0.3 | 12.5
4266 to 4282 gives -0.2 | 11.9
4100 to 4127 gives 2.3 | 11.2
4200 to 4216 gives -0.3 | 12.2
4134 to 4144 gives -0.2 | 12.4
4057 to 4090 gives 0.2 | 12.2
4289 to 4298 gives 0.0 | 11.7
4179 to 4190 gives -0.2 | 12.3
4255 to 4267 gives -0.4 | 12.2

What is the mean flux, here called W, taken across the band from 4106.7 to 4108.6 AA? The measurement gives 11.1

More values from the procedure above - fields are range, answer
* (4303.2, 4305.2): 11.6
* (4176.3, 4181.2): 12.5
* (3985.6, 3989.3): 12.3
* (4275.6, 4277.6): 12.1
